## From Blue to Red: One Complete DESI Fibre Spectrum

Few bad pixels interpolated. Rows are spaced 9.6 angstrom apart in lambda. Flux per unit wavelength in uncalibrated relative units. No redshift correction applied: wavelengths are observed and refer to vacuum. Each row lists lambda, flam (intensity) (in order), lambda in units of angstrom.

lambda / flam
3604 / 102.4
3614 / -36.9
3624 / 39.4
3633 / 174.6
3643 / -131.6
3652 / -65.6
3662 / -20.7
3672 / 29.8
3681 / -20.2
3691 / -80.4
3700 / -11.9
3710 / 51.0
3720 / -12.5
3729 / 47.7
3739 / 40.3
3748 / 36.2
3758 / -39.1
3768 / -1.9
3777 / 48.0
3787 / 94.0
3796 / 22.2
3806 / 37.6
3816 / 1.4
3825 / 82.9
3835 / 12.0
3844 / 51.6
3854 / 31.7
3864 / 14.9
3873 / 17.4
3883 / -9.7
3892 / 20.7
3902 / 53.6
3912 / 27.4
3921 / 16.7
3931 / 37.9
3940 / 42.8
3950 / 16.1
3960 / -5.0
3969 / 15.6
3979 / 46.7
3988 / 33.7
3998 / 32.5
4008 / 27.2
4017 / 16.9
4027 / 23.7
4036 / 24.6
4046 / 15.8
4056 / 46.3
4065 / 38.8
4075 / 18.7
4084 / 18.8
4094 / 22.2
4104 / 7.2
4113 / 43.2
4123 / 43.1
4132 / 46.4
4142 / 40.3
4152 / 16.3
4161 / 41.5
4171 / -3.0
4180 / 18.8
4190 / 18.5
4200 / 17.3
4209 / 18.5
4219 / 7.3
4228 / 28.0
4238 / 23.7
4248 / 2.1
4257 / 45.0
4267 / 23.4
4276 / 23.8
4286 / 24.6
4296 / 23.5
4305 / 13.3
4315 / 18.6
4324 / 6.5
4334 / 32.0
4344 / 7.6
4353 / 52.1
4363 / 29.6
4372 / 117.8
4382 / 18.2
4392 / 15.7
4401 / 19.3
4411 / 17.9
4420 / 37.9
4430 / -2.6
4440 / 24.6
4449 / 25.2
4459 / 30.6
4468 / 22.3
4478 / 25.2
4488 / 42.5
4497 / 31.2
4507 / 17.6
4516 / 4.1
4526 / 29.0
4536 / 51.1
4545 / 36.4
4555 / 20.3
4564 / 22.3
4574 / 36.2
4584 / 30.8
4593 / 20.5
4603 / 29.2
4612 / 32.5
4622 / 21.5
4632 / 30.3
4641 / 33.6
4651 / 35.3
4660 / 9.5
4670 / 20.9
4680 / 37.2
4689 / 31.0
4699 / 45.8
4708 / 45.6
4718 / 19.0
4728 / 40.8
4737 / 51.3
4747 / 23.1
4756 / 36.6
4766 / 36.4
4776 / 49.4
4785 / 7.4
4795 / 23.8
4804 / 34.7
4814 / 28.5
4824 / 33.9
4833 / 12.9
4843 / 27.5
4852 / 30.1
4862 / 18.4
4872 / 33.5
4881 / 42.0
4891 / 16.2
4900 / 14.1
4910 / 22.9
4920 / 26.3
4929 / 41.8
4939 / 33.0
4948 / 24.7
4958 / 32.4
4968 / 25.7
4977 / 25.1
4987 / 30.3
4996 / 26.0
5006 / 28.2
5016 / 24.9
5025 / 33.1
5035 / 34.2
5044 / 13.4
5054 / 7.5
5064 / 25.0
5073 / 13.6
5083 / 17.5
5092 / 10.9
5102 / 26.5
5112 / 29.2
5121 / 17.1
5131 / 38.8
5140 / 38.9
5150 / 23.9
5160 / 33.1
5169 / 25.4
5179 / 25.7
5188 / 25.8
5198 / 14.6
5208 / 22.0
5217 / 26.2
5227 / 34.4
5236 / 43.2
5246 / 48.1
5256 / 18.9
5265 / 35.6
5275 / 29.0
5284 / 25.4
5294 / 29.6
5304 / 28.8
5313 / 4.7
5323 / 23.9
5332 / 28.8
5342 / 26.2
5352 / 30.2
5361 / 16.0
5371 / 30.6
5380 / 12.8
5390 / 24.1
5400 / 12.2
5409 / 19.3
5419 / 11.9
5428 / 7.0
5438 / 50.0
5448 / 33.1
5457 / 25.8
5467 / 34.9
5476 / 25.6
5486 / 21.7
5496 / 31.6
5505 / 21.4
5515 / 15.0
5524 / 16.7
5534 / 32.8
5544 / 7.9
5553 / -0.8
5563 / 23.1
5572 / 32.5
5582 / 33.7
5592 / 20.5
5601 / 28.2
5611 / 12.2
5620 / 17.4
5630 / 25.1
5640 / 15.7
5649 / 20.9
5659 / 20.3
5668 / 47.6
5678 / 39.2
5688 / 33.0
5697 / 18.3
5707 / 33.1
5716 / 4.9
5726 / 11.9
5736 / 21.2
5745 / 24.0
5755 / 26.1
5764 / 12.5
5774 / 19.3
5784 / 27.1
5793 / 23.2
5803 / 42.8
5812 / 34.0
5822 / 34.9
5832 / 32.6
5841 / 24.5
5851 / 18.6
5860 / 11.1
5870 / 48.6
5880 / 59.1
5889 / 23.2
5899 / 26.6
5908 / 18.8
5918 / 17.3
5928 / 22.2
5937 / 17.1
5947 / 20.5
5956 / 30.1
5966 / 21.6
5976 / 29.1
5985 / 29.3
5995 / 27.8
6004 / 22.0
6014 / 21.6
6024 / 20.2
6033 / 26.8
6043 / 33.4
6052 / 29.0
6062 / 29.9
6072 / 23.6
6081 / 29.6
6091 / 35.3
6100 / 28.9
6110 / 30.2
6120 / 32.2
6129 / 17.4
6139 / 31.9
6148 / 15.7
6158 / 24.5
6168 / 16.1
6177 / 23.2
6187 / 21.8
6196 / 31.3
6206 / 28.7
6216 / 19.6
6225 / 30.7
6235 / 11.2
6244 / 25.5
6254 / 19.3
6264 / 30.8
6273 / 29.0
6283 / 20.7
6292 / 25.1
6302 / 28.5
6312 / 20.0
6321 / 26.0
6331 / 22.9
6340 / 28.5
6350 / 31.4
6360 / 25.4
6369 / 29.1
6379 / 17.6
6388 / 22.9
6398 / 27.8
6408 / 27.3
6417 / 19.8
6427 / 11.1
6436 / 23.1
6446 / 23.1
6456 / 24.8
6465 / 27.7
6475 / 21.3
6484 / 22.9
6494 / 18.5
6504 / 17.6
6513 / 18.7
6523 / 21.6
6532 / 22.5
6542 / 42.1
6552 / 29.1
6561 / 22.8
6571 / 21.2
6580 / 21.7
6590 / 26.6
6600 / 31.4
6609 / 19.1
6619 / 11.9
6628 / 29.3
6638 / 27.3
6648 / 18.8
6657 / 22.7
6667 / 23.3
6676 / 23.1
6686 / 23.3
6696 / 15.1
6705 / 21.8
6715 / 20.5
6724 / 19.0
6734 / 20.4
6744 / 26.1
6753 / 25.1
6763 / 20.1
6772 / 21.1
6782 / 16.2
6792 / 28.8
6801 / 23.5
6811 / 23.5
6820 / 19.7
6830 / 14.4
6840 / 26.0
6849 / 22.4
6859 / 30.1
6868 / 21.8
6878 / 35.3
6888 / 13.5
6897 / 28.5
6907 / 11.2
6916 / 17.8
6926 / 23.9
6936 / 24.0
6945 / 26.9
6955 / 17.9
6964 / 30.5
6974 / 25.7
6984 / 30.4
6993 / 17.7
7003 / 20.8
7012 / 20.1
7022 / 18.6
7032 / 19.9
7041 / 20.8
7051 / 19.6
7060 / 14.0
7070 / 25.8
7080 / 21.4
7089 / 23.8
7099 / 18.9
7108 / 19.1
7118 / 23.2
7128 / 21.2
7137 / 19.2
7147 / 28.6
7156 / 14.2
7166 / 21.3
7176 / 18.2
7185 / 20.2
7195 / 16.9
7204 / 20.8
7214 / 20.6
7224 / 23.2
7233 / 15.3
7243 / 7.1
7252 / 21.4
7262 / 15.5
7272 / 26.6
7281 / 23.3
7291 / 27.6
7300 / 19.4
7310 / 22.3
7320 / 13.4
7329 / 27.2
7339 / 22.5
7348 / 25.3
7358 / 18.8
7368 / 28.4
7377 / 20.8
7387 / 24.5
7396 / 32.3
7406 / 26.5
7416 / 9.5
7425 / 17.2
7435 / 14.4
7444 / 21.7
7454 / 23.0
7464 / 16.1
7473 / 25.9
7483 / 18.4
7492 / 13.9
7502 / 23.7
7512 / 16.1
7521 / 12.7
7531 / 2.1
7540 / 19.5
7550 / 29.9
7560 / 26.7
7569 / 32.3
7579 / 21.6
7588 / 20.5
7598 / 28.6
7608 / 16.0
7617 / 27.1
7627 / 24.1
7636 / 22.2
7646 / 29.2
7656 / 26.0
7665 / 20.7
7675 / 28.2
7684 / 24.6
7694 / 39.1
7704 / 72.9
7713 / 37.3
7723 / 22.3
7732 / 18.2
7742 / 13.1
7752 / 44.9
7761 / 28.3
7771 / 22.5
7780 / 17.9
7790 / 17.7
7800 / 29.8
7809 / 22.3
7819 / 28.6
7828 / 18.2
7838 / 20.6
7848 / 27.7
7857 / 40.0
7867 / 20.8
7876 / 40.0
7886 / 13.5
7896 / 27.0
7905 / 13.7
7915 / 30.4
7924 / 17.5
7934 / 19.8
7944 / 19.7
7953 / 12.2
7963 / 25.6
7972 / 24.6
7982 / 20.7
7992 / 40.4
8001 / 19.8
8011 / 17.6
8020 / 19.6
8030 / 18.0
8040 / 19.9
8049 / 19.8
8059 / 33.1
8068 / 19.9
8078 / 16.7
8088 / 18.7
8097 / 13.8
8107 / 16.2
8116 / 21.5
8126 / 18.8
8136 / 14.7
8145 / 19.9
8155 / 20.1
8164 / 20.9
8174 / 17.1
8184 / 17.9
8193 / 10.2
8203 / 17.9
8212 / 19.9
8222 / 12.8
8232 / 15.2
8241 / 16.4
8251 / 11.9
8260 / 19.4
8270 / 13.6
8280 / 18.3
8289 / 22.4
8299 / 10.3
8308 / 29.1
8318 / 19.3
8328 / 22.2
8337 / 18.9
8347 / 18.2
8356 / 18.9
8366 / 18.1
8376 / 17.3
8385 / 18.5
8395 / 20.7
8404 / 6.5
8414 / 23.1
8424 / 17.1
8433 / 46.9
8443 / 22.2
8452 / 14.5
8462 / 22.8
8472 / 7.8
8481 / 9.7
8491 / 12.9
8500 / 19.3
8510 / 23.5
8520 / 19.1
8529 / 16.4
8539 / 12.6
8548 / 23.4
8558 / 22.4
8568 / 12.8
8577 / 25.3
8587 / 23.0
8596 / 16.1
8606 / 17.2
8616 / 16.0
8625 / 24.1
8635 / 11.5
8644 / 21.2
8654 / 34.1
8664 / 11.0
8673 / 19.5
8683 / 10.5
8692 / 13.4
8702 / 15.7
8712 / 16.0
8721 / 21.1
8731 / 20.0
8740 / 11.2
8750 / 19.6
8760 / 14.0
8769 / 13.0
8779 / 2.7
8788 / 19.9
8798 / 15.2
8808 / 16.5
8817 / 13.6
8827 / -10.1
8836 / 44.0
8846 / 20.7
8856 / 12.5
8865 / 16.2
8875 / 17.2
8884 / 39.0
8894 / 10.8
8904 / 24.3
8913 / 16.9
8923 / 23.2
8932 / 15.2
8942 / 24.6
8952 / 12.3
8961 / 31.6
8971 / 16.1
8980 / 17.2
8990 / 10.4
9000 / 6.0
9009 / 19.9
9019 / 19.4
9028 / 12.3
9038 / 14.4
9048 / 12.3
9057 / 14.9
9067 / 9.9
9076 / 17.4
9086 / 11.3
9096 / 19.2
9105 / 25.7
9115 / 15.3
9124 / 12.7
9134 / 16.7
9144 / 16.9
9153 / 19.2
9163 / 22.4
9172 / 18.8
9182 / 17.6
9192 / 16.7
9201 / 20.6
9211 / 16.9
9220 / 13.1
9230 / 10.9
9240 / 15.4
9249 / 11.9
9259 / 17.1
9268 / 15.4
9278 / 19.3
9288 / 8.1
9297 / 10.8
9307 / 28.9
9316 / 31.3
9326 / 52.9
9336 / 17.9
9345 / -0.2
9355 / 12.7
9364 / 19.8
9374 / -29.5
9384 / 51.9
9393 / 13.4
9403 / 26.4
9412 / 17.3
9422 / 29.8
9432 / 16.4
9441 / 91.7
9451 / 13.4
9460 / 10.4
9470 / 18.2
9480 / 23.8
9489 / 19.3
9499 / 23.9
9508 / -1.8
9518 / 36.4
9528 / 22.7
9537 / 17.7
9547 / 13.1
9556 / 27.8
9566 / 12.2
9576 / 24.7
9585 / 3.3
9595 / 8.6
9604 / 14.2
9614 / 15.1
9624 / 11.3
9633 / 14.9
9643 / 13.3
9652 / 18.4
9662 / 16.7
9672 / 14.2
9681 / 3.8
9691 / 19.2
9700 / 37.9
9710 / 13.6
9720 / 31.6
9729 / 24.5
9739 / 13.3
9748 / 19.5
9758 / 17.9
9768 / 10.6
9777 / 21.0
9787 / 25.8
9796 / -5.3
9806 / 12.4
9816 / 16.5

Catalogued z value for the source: 0.17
